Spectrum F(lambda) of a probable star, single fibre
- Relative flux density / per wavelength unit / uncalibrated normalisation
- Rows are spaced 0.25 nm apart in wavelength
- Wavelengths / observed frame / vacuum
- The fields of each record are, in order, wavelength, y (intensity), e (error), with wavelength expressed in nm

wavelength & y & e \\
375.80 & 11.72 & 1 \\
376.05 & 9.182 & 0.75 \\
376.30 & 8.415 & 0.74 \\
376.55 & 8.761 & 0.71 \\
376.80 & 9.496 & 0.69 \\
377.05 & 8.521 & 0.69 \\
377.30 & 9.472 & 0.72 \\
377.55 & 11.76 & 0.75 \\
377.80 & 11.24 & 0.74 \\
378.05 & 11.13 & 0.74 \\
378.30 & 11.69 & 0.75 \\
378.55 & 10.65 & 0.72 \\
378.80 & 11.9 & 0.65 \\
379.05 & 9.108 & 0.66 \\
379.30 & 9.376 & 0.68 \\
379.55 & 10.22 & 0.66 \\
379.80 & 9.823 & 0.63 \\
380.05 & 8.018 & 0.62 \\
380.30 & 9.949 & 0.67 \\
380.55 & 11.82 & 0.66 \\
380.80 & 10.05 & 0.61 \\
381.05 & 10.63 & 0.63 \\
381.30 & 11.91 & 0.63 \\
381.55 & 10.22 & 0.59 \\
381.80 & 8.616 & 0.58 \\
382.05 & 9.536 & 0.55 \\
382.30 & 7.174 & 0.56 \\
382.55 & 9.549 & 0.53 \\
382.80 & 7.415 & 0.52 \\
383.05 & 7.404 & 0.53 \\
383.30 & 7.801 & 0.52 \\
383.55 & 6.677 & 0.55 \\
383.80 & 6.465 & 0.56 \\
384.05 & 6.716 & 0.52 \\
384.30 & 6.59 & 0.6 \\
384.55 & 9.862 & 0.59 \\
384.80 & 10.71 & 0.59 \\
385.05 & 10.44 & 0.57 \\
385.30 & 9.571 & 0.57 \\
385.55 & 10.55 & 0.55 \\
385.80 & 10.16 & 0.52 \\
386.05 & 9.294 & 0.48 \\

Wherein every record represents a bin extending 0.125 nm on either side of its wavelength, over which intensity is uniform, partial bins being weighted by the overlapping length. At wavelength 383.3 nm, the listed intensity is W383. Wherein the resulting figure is 7.801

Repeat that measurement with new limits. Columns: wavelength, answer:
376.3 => 8.415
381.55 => 10.22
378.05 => 11.13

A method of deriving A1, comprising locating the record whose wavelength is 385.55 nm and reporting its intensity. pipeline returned 10.55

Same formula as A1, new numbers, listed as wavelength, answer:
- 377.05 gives 8.521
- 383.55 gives 6.677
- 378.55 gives 10.65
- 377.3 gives 9.472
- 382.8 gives 7.415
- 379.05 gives 9.108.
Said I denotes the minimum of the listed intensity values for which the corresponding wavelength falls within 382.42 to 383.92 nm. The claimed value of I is 6.465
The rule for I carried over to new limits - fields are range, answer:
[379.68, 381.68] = 8.018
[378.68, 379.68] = 9.108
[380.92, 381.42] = 10.63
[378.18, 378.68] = 10.65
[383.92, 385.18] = 6.59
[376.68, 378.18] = 8.521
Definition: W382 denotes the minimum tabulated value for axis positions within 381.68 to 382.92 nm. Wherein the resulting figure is 7.174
